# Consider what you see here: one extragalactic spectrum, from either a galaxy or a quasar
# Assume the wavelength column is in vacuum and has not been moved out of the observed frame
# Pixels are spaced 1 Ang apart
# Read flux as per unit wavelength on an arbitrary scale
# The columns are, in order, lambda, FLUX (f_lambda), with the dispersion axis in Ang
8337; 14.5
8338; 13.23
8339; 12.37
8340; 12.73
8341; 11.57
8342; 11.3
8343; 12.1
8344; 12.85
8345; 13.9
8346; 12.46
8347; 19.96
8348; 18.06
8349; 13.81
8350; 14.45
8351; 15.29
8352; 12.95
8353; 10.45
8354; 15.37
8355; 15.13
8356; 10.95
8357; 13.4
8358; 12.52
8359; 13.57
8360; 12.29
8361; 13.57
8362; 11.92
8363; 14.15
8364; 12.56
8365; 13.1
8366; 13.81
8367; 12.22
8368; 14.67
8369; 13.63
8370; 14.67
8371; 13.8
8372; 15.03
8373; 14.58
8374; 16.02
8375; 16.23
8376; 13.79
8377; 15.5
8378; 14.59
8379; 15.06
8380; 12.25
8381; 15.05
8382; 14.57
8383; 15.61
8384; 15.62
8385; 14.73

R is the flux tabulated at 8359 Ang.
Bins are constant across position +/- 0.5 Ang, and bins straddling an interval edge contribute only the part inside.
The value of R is 13.57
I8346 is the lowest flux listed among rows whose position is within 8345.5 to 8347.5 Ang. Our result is 12.46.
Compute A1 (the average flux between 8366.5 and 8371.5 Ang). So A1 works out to 13.8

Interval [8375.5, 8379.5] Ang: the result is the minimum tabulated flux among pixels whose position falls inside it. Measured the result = 13.79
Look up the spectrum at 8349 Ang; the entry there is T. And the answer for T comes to 13.81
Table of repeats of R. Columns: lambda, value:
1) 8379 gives 15.06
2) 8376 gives 13.79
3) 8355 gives 15.13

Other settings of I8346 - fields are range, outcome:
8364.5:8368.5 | 12.22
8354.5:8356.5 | 10.95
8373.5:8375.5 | 16.02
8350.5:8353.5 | 10.45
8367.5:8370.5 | 13.63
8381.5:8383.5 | 14.57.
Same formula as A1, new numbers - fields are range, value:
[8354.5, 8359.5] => 13.1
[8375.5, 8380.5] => 14.2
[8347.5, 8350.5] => 15.4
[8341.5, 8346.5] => 12.5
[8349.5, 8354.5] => 13.7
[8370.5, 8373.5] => 14.5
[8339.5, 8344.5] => 12.1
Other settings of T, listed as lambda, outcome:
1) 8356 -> 10.95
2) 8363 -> 14.15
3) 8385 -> 14.73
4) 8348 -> 18.06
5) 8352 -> 12.95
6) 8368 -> 14.67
